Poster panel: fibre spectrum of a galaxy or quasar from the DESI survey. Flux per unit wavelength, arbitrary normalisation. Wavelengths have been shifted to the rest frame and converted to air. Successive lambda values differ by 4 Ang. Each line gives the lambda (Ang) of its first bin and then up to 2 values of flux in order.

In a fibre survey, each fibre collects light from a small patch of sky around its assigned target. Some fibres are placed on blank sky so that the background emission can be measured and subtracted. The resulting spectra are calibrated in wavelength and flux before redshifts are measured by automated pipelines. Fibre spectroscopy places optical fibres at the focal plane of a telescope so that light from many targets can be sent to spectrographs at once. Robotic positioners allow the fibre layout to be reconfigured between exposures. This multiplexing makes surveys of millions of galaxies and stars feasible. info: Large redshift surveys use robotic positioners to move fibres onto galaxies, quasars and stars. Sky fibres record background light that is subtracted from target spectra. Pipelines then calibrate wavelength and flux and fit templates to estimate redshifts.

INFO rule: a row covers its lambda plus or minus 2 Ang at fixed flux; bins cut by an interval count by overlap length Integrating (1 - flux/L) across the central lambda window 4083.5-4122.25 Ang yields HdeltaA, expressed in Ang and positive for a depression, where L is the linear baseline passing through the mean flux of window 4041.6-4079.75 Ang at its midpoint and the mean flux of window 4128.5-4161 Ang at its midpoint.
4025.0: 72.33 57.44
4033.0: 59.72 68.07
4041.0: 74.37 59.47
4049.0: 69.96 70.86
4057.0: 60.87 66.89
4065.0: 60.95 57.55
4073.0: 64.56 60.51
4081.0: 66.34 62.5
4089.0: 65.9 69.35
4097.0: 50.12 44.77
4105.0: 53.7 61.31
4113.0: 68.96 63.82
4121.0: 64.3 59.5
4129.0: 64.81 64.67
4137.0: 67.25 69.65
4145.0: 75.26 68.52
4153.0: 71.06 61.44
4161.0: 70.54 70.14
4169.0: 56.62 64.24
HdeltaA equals 3.3 Ang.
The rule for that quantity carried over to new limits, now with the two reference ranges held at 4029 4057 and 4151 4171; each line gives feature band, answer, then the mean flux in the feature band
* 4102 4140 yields 1.8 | 62.8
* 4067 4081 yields 0.9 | 61.7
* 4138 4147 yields -0.8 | 71.9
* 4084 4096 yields 0.2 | 64.9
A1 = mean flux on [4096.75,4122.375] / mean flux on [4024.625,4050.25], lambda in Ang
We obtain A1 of 0.9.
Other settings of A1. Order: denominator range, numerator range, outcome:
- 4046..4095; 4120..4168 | 1.04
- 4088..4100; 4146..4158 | 1.14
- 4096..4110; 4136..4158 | 1.33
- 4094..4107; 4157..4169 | 1.30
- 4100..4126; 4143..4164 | 1.16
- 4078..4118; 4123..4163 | 1.11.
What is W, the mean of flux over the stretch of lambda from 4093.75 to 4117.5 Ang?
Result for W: 57.3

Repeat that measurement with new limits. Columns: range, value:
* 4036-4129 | 62.8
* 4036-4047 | 67.2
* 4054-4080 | 62.4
